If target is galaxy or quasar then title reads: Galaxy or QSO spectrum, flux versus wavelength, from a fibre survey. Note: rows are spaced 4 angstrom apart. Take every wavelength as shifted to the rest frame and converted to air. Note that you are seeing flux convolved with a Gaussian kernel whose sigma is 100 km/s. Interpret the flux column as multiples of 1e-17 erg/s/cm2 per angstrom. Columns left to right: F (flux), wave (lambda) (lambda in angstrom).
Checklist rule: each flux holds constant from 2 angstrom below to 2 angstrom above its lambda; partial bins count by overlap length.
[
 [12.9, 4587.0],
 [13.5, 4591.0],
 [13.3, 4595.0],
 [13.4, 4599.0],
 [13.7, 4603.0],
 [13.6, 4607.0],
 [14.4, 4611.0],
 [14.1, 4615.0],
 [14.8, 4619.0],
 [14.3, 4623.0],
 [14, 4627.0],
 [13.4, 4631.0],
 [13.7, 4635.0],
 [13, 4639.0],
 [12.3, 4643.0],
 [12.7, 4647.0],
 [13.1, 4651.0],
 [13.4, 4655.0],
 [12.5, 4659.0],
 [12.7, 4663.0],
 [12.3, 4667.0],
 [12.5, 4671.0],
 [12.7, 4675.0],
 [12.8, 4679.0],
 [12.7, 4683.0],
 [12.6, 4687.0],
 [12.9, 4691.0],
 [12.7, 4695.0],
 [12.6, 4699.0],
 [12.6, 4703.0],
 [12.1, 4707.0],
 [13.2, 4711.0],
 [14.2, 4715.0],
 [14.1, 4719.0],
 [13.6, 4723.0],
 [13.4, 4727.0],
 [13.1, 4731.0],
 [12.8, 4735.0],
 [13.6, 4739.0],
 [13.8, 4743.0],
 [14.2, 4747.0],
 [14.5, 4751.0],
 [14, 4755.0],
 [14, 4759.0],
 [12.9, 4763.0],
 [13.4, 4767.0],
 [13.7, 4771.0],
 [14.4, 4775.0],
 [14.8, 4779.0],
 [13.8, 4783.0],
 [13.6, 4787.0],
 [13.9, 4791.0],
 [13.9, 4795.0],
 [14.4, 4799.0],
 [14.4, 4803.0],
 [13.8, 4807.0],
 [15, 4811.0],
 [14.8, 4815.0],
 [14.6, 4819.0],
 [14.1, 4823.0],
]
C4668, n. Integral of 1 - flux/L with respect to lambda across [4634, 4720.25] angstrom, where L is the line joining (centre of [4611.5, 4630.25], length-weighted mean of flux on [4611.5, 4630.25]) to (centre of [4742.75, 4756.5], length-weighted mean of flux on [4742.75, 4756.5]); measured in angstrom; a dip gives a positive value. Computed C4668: 8.2 angstrom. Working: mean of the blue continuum 14.2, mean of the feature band 12.9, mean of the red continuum 14.2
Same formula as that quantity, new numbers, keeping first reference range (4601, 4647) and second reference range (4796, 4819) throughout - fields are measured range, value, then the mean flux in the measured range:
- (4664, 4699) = 3.26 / 12.6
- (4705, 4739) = 1.89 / 13.3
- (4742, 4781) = 0.82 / 14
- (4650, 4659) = 0.48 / 13.1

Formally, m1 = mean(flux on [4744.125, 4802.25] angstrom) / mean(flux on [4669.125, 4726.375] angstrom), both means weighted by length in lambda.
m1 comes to 1.1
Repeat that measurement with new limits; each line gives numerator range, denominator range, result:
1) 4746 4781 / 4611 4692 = 1.06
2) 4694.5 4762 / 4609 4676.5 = 1.01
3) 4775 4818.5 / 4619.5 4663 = 1.07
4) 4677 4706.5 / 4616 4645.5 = 0.93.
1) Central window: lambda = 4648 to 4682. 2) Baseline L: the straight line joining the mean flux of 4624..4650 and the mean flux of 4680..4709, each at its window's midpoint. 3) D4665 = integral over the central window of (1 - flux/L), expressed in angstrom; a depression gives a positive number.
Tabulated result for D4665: 0.5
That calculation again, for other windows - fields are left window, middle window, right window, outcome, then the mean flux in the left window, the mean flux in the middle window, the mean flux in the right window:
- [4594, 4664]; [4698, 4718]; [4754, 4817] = 1.1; 13.5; 13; 14.1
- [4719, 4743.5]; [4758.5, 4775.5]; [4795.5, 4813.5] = 0.4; 13.4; 13.6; 14.4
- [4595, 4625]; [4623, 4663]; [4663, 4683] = 0.3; 14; 13.2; 12.6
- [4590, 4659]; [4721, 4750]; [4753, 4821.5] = 0.8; 13.5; 13.5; 14.1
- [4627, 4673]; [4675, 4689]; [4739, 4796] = 0.5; 12.9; 12.7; 13.9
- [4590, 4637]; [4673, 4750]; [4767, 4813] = 4.6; 13.9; 13.2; 14.1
